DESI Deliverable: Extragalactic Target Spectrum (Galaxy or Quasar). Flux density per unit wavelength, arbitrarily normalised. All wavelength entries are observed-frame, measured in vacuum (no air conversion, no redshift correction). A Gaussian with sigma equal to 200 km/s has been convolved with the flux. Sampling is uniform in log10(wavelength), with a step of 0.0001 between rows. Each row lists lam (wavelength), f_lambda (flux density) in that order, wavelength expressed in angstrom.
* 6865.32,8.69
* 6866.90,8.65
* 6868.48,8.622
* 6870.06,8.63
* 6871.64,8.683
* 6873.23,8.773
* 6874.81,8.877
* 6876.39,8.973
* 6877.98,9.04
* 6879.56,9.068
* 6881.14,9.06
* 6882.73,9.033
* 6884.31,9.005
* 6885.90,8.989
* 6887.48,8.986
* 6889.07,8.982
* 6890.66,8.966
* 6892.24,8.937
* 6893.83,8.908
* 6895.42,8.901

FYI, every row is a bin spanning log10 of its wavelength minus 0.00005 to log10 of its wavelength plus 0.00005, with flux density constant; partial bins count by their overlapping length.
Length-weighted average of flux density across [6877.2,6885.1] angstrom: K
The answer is 9.05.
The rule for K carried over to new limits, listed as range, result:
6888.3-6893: 8.97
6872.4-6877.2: 8.86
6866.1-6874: 8.67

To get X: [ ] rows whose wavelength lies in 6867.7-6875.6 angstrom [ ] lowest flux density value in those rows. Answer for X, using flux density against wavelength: 8.622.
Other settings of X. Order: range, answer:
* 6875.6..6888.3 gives 8.973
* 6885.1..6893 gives 8.937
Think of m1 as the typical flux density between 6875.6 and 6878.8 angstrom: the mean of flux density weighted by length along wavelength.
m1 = 9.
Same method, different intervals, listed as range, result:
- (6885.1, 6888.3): 8.98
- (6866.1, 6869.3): 8.65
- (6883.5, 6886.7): 9.01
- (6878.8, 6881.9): 9.08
